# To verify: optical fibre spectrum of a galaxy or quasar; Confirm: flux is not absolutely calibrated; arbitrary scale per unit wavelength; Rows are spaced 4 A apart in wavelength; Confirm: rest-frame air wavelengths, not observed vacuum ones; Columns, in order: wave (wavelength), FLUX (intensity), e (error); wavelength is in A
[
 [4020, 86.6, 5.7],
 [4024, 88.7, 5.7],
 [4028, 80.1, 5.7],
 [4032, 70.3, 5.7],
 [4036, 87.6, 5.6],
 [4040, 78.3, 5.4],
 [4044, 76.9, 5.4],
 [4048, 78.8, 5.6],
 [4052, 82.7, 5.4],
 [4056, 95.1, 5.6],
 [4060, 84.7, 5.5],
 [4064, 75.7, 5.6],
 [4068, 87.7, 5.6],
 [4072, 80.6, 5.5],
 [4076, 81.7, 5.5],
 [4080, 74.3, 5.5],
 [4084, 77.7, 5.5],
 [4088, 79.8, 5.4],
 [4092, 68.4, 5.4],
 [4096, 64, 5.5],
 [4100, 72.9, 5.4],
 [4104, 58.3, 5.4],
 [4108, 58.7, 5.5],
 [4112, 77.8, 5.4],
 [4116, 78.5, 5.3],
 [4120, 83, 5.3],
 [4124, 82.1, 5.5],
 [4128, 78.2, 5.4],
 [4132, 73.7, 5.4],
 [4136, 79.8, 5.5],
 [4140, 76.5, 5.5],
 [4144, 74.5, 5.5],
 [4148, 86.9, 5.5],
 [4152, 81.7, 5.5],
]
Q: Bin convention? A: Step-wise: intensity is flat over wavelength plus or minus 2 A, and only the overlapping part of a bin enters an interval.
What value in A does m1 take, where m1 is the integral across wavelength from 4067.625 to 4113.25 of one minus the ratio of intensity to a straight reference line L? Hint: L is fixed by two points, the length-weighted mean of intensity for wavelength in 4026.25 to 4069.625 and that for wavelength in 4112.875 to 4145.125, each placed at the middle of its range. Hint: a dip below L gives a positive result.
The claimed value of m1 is 4.01 A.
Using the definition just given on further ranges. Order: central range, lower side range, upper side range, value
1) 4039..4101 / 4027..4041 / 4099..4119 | -3.5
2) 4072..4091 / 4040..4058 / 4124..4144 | 0.6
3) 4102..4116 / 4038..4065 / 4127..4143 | 2.1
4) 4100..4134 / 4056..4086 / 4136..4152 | 2.8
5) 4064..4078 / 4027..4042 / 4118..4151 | -0.5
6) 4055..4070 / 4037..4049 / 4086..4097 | -1.9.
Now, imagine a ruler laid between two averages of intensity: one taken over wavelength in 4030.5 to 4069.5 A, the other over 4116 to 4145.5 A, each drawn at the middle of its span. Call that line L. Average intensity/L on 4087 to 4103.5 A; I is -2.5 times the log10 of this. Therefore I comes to 0.15 mag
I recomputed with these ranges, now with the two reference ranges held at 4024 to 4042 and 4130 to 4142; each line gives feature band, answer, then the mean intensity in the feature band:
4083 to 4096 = 0.070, 73.4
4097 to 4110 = 0.223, 63.4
